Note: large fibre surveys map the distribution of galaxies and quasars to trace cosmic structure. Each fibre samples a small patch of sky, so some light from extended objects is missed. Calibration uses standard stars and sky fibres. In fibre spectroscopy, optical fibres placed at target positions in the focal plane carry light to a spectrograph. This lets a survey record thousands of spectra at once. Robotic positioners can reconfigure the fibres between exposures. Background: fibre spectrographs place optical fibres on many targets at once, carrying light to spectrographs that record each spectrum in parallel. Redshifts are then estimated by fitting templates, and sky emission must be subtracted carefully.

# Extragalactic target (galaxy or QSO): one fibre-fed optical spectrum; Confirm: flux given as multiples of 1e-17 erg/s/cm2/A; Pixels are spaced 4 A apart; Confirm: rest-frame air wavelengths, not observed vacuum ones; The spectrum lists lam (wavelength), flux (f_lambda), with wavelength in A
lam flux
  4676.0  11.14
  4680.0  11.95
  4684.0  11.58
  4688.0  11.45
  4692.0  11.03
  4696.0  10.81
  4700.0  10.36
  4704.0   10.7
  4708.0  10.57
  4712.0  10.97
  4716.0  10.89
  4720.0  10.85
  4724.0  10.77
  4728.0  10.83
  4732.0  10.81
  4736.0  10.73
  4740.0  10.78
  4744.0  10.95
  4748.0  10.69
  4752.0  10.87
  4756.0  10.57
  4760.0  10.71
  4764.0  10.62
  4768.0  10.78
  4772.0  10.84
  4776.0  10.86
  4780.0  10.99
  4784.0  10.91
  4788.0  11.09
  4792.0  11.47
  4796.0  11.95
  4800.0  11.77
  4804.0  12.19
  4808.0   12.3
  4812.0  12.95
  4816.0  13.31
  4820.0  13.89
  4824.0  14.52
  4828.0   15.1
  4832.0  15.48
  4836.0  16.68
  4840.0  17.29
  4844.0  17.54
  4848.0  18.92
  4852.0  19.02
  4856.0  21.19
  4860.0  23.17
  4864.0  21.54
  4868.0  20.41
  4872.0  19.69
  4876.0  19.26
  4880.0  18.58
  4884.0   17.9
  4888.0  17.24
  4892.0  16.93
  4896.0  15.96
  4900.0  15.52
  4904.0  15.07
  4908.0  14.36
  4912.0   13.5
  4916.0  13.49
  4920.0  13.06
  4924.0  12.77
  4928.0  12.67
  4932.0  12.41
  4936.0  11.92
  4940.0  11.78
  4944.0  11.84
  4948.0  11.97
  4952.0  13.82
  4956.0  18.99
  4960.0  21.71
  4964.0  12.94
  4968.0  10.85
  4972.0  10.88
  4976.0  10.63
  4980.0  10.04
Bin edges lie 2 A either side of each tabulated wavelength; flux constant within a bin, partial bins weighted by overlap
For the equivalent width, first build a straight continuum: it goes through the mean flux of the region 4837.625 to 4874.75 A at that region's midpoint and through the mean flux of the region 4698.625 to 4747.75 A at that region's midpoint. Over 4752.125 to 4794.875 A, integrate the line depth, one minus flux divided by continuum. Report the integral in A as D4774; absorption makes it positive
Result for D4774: 9.8 A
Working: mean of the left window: 10.8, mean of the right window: 19.8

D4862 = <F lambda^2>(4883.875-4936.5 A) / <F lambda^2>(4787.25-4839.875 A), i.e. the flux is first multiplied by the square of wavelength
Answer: 1.1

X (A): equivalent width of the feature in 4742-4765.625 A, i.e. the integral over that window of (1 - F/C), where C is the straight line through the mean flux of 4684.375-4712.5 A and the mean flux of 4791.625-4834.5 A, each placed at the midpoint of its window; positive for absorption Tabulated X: 2.6 A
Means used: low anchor 10.9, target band 10.7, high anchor 13.3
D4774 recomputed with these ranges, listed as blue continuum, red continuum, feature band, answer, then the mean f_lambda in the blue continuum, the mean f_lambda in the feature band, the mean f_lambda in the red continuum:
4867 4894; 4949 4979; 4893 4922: 4.4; 18.5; 14.5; 14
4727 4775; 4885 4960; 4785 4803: 0.1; 10.8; 11.6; 14.3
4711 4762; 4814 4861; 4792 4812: 3.7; 10.8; 12.1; 17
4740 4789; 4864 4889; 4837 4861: -3.0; 10.8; 19.3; 19.1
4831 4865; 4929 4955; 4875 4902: -1.7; 19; 17.3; 12.6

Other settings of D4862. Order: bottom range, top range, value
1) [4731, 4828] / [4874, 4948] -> 1.33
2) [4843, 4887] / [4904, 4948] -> 0.67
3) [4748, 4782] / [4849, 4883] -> 1.96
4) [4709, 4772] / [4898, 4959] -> 1.37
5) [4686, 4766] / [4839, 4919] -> 1.75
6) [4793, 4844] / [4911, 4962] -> 1.03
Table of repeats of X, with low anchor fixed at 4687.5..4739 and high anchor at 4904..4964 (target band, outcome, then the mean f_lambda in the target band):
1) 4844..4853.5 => -4.47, 18.7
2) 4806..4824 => -1.52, 13.3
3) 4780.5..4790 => 0.65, 11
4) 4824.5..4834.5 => -2.26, 15.2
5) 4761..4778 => 1.20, 10.8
